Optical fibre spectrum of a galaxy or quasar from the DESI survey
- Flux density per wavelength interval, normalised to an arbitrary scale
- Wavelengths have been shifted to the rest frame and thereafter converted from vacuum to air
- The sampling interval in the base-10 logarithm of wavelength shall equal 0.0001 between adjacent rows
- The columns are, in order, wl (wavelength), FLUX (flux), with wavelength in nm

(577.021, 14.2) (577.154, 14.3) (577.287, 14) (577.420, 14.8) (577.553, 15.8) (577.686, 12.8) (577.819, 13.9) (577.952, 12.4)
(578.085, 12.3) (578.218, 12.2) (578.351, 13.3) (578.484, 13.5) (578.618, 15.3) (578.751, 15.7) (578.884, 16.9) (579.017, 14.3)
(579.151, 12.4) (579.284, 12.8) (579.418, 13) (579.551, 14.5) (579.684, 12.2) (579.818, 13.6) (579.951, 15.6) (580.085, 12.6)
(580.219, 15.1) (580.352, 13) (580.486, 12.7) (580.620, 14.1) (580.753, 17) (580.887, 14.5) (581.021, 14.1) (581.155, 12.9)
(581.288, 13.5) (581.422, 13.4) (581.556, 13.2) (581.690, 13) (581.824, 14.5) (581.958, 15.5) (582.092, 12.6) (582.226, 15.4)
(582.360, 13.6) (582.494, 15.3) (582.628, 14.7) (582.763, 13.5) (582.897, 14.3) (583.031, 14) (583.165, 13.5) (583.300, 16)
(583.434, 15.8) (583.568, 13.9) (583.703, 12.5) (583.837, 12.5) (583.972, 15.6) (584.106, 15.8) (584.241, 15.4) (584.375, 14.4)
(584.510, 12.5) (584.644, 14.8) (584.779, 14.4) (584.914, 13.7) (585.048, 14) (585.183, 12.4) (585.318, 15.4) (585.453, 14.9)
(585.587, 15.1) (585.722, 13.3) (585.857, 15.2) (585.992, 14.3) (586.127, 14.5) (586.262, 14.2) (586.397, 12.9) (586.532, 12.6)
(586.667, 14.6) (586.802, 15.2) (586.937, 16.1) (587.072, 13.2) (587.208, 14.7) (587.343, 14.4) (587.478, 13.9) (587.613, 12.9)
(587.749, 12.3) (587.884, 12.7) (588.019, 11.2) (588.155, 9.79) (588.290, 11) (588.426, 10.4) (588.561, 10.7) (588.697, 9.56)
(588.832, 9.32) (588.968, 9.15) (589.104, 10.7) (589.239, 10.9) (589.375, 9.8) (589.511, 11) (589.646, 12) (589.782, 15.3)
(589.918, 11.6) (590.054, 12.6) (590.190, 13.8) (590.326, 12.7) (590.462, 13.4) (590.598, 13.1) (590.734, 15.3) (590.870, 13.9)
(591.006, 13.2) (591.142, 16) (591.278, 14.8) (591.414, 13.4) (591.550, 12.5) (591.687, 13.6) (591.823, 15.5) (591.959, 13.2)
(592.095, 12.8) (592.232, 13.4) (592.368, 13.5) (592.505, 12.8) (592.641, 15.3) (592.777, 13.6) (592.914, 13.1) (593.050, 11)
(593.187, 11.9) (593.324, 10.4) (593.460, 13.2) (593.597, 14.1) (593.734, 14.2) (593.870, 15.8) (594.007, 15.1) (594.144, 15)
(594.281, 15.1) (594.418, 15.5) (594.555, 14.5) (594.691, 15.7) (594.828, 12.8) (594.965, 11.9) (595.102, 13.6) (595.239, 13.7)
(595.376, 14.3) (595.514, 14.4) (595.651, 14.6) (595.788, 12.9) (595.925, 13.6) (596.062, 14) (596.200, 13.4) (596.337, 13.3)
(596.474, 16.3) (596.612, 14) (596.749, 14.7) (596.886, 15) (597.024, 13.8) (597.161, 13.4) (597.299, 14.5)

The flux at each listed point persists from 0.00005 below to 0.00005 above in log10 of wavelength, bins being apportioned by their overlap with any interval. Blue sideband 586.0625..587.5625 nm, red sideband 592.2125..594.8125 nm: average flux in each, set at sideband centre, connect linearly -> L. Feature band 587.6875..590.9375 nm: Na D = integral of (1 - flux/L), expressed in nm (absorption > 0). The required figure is 0.532 nm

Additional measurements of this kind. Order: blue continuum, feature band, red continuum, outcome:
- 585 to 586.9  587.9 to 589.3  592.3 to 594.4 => 0.37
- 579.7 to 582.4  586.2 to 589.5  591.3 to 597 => 0.41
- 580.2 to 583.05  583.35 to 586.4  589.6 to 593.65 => -0.10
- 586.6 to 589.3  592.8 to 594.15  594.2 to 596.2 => 0.03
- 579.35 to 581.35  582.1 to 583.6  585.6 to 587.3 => -0.05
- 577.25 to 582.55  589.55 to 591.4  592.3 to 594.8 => 0.03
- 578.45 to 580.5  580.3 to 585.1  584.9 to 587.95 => -0.05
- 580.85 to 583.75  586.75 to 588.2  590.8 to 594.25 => 0.06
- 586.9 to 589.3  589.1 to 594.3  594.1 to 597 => -0.15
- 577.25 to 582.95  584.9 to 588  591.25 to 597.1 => -0.02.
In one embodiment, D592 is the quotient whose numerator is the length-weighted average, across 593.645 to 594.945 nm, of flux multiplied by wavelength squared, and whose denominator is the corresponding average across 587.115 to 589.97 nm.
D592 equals 1.30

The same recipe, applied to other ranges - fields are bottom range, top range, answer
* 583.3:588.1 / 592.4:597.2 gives 1.02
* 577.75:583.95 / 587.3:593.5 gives 0.93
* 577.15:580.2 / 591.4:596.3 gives 1.04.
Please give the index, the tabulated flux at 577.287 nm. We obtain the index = 14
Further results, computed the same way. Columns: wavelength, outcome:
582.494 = 15.3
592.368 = 13.5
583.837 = 12.5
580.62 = 14.1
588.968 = 9.15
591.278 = 14.8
